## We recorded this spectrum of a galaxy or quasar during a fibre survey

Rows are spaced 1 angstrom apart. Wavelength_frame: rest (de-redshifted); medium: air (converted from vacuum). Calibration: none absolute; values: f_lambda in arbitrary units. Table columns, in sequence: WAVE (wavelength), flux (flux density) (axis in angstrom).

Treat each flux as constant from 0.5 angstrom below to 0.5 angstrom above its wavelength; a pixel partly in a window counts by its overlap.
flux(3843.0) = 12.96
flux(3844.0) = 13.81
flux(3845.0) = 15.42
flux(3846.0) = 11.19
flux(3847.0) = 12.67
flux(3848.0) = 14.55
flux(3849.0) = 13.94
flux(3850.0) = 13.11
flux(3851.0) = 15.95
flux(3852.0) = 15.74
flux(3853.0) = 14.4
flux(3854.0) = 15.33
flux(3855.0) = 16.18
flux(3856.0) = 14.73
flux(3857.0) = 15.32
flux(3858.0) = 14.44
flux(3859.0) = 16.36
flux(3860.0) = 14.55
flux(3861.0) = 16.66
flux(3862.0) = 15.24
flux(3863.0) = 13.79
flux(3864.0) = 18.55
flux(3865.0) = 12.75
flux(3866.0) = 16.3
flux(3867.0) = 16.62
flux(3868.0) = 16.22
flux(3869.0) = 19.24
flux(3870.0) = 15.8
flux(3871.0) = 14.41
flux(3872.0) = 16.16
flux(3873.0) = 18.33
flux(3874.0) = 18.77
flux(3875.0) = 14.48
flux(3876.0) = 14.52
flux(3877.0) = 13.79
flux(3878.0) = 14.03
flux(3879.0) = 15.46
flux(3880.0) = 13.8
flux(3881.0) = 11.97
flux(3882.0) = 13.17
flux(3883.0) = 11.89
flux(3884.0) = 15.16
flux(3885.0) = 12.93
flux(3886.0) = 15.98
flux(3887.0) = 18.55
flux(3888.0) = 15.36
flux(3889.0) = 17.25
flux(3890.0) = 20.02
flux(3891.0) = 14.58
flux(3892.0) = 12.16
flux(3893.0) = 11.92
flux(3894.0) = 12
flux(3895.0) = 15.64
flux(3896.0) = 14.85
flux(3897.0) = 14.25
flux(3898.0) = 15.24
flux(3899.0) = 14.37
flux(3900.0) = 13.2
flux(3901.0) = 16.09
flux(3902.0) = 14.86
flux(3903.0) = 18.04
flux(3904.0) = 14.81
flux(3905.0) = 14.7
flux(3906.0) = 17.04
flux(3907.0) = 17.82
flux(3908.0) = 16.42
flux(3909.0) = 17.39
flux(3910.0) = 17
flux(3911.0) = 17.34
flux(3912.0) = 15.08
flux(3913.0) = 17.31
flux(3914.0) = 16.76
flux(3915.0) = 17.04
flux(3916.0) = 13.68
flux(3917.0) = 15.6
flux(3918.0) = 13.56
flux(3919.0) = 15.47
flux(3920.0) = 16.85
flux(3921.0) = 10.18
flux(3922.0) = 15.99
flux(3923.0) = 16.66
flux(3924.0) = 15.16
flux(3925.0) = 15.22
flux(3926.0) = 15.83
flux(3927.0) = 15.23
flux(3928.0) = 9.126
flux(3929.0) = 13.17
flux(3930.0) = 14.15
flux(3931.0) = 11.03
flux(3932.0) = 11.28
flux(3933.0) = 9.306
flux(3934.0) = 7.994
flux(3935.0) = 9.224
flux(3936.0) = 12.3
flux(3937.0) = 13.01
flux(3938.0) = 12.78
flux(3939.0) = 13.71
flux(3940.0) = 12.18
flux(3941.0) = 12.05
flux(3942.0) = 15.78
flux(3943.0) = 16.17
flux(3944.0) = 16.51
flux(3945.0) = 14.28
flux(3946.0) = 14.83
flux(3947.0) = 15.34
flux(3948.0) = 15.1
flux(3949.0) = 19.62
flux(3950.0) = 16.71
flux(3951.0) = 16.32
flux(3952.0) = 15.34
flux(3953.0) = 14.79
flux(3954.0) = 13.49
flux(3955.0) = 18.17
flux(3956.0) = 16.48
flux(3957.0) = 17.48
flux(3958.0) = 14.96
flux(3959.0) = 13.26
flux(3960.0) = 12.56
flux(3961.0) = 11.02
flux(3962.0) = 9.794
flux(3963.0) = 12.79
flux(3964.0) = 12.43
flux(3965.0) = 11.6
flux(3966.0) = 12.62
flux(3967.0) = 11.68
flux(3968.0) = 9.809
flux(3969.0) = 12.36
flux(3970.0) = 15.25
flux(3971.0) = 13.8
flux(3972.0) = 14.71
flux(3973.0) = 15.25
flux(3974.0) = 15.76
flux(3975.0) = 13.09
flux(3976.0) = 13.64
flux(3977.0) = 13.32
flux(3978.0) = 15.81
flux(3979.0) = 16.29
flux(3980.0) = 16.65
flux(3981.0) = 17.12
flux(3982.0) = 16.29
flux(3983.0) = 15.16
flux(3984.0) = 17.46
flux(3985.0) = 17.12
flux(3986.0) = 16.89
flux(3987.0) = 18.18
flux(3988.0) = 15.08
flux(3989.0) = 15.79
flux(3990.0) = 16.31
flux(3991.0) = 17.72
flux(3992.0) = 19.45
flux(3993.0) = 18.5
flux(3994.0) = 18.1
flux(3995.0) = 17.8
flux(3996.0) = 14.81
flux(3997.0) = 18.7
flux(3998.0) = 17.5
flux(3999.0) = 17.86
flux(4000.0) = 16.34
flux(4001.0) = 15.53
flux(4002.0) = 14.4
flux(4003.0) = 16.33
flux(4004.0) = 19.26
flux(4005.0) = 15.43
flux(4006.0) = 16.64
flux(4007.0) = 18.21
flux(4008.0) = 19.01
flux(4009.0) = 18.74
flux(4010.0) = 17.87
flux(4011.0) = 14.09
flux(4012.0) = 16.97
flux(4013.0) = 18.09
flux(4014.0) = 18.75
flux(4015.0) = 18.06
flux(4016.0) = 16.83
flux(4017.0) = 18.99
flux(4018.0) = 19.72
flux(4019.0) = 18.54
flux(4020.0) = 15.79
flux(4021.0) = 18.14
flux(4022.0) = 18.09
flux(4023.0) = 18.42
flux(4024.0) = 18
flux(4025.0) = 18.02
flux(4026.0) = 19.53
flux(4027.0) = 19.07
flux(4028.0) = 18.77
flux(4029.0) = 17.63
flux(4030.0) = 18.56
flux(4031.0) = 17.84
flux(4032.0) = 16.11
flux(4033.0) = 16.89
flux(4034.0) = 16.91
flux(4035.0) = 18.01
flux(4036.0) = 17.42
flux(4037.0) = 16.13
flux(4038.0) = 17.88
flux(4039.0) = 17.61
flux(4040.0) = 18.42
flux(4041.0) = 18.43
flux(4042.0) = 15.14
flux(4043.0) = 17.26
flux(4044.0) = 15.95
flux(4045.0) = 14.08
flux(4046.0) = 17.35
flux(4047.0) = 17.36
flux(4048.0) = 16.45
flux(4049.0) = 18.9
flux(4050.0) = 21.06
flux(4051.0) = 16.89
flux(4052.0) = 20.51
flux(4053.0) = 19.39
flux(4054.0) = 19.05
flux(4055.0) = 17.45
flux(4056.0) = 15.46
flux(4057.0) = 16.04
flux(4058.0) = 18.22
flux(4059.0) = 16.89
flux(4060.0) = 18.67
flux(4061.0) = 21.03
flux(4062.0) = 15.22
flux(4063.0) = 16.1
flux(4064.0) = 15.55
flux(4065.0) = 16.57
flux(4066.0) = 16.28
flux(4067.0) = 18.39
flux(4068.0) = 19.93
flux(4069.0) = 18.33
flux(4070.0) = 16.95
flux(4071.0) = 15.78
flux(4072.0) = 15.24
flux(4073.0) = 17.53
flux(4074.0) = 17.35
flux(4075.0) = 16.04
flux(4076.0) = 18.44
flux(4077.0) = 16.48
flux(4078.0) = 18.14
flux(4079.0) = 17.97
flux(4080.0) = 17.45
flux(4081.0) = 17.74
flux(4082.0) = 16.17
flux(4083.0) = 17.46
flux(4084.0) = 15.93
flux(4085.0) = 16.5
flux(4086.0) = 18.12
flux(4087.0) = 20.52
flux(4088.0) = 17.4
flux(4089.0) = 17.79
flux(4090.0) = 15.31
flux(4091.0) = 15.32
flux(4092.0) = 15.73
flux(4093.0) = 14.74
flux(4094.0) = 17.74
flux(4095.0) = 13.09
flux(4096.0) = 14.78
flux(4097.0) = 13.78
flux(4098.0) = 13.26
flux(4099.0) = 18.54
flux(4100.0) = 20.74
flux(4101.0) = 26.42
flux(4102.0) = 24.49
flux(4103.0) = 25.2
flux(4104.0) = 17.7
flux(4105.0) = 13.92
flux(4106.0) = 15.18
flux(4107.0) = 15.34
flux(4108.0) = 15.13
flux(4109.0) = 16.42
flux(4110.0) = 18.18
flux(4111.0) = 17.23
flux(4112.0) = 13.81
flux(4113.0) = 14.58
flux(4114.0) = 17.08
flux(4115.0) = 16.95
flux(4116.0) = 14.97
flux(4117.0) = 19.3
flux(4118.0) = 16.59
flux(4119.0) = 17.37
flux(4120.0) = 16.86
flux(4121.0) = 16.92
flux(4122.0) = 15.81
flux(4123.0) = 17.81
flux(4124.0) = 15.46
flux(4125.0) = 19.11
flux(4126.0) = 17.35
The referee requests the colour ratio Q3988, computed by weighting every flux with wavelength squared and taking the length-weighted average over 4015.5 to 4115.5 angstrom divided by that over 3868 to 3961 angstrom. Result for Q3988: 1.3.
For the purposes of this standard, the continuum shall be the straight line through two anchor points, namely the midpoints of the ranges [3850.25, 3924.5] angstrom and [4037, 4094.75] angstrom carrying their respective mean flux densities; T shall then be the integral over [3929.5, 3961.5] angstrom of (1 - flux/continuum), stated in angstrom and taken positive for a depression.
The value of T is 4.1 angstrom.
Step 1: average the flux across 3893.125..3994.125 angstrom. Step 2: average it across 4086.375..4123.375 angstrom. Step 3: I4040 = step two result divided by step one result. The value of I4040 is 1.2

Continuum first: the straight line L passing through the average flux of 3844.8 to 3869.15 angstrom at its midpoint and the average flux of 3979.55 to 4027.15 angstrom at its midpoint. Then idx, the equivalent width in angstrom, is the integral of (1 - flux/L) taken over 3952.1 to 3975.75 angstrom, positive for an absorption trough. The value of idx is 4.4 angstrom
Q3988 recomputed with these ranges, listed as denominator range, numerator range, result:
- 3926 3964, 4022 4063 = 1.35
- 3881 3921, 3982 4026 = 1.20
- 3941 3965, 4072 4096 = 1.21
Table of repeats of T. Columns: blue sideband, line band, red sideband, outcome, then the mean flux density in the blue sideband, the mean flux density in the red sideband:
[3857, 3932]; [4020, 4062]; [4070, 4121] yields -3.0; 15.2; 17.1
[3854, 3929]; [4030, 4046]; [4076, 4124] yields -0.4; 15.3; 17.1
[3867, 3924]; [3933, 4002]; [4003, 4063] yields 7.2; 15.4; 17.7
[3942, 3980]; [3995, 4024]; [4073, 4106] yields -3.4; 14.4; 17.5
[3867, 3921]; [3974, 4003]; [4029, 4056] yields 0.6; 15.4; 17.5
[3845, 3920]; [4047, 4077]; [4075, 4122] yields -1.3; 15.3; 17.1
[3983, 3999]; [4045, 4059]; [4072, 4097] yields -0.8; 17.2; 16.7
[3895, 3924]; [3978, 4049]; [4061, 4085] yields -3.3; 15.6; 17.1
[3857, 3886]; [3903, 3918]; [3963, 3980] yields -1.7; 15.2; 13.7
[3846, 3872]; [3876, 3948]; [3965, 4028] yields 5.7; 15.3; 16.6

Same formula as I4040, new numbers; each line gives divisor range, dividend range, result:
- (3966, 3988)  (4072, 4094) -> 1.14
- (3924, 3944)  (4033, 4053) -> 1.37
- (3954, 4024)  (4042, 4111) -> 1.08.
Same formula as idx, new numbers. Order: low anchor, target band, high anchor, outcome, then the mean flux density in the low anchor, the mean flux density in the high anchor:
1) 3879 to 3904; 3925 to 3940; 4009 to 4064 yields 3.3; 14.7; 17.7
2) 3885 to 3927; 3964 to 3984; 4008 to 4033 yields 3.2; 15.5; 17.9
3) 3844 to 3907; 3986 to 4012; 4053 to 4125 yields -1.3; 15.1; 17.2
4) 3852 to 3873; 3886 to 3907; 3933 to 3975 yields -0.4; 15.7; 13.8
